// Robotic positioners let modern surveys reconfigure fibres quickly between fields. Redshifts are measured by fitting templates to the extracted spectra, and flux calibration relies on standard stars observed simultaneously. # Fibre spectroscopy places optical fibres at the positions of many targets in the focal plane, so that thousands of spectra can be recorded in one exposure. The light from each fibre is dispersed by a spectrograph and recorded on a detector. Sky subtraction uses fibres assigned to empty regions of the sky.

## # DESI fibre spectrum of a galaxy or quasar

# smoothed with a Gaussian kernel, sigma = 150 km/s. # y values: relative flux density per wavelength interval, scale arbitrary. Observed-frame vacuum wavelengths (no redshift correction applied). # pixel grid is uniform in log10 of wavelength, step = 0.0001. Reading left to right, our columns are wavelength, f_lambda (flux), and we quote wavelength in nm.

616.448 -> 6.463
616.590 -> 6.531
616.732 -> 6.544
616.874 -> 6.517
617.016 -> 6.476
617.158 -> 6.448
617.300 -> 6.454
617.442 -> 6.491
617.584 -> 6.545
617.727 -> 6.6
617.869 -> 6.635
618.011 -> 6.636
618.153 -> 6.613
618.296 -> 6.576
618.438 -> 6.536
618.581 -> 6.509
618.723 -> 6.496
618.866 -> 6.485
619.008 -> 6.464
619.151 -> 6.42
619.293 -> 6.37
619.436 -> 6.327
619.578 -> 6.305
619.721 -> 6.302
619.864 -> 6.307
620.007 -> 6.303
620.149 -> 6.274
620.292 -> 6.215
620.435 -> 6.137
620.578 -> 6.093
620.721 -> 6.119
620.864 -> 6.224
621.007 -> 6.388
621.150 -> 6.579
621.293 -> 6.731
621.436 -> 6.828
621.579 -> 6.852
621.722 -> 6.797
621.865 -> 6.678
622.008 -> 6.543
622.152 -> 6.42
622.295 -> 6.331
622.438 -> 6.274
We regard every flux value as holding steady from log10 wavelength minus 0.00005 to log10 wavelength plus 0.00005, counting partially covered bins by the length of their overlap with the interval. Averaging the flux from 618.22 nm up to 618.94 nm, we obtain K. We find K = 6.52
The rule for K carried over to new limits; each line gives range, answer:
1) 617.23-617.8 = 6.52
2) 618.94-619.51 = 6.4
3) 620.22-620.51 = 6.17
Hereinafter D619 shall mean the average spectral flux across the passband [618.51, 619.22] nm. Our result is 6.47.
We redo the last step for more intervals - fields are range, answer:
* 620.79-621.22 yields 6.39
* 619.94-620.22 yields 6.31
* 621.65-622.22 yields 6.61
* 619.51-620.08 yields 6.3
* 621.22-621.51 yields 6.78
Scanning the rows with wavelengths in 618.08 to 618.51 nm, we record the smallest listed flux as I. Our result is 6.536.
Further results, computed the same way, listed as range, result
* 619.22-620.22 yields 6.274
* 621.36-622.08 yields 6.543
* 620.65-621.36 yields 6.119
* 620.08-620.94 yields 6.093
